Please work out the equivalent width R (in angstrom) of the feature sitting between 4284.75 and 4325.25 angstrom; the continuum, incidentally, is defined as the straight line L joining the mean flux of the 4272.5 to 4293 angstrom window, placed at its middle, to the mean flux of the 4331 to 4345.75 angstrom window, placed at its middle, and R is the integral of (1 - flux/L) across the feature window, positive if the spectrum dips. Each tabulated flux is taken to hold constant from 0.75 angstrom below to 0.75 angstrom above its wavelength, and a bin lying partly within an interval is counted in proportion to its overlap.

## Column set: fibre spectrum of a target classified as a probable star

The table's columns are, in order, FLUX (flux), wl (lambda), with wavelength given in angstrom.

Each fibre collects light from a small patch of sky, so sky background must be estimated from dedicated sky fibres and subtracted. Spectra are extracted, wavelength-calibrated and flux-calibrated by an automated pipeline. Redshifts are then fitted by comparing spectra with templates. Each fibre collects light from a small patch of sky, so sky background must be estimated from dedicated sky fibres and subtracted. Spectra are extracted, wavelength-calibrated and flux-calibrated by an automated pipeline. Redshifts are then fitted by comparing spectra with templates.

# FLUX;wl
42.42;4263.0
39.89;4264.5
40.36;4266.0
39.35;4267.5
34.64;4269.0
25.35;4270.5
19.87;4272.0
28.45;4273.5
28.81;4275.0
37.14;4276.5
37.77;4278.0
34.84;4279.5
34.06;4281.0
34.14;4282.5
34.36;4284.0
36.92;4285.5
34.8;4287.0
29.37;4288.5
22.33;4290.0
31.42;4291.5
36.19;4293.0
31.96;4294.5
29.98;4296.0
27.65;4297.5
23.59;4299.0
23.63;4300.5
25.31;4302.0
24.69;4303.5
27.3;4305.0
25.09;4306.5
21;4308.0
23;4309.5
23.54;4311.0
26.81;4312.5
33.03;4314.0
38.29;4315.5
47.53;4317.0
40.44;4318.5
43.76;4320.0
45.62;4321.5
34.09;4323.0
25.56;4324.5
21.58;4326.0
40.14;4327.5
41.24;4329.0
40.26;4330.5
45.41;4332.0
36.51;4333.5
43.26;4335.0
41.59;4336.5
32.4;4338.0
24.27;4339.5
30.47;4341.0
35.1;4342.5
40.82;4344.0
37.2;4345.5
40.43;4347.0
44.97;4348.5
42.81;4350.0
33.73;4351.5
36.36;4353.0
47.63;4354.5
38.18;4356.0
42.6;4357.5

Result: 4.1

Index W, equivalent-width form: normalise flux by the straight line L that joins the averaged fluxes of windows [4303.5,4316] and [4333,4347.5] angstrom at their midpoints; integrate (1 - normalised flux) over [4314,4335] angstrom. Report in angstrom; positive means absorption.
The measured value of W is -4.9 angstrom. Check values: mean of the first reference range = 26.9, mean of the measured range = 38.5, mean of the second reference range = 36.1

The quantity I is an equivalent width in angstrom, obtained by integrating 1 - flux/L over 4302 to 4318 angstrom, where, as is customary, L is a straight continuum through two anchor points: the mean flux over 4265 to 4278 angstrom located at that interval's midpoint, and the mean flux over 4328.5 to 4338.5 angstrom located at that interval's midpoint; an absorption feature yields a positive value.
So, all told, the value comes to 3.56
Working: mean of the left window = 32.3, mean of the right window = 40.3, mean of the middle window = 29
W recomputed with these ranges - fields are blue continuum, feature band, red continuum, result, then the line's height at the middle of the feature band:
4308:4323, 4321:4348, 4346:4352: 1.21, 38.2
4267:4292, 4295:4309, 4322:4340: 3.40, 33.6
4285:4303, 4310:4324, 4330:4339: -0.55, 35.1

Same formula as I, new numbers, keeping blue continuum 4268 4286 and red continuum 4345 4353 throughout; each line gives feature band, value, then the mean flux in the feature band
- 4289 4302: 2.25 angstrom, 28.2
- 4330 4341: 0.30 angstrom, 37.1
